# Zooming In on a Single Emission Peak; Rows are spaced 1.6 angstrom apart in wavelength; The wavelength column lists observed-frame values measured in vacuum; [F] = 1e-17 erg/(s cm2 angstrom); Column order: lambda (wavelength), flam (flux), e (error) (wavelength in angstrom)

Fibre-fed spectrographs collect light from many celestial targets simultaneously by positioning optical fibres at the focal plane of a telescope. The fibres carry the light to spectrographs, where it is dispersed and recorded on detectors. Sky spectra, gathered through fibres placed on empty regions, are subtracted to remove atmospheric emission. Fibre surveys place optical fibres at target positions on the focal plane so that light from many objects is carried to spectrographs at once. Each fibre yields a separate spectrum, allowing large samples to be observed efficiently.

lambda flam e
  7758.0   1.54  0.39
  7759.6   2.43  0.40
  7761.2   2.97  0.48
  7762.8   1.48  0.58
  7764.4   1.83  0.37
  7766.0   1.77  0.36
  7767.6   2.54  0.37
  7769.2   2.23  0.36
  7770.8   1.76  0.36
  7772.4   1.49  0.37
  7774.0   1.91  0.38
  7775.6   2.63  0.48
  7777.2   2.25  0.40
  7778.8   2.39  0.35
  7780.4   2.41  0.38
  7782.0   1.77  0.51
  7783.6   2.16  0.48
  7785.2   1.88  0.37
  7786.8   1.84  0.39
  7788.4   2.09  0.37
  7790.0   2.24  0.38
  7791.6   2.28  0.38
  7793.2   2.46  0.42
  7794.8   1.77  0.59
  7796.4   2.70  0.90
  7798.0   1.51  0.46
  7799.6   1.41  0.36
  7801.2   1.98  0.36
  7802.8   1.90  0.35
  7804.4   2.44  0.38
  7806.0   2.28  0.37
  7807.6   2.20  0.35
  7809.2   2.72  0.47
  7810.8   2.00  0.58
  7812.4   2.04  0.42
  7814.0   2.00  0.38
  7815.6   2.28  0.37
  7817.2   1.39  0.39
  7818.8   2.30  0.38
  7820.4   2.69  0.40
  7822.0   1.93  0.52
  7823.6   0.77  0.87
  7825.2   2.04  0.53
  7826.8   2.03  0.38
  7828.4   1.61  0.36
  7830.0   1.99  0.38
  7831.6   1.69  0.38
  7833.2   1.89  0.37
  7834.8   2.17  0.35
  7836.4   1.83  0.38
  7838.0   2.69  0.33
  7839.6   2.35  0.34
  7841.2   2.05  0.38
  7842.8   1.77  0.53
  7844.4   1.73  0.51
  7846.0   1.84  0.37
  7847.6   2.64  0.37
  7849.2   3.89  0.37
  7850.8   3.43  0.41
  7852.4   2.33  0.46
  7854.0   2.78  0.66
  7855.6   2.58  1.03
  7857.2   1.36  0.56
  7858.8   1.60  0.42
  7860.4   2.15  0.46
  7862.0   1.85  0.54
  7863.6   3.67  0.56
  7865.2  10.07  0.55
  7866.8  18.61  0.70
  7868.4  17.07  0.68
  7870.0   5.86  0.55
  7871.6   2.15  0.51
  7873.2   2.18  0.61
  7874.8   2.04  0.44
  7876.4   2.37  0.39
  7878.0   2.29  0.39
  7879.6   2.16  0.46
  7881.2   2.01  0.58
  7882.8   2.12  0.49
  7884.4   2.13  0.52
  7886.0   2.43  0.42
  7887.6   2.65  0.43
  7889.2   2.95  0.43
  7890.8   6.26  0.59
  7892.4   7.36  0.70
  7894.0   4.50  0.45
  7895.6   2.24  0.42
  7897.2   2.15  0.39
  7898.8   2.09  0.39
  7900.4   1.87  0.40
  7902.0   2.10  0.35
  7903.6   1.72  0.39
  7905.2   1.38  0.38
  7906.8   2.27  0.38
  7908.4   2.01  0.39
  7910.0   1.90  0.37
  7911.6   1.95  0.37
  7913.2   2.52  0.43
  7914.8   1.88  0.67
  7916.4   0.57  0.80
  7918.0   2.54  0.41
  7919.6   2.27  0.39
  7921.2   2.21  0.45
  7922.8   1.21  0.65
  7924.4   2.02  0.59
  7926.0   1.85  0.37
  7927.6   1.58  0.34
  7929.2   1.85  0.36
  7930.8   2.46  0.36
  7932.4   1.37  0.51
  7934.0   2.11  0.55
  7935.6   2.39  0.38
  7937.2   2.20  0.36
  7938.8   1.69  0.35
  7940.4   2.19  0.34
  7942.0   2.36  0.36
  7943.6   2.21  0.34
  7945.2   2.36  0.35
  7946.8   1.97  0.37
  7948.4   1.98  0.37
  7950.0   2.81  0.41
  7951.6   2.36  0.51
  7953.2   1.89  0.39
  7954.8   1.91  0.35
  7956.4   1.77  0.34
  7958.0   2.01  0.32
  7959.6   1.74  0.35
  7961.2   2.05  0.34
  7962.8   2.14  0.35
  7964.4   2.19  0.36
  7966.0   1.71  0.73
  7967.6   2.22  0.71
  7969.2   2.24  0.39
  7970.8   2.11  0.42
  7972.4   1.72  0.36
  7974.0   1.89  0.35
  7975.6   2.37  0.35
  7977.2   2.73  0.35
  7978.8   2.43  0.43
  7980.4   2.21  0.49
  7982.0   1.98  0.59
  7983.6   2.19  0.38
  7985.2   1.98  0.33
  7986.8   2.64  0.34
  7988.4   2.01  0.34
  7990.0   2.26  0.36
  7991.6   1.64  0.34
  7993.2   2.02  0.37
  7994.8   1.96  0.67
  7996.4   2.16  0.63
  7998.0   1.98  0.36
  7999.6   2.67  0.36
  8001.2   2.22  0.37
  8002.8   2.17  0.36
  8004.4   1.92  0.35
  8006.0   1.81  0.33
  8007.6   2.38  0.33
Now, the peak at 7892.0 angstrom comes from [N II]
